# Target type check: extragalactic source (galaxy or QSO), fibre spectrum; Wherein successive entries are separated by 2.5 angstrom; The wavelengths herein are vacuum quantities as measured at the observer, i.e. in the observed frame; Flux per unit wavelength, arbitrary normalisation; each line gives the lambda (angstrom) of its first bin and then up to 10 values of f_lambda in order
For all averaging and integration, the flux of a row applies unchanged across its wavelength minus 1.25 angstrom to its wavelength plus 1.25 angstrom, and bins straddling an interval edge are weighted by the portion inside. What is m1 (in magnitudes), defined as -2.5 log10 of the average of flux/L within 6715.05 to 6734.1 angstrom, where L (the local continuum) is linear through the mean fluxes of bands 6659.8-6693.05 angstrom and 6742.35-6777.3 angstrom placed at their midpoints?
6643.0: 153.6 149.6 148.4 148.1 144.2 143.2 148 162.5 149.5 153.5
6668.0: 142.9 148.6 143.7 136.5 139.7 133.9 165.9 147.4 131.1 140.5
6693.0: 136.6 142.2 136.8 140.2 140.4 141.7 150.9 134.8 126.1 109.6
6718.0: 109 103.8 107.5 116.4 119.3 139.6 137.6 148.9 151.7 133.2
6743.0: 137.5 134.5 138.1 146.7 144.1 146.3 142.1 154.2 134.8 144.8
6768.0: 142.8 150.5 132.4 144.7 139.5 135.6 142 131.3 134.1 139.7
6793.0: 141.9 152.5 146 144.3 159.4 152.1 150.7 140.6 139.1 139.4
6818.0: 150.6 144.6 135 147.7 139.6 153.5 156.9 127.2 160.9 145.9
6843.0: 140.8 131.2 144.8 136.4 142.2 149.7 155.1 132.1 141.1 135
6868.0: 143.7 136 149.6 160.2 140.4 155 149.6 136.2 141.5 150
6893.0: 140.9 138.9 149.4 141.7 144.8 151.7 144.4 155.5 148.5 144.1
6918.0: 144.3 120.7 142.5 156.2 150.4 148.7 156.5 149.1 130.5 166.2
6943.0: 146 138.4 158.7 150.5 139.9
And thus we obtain 0.21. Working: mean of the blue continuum 145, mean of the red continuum 142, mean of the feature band 118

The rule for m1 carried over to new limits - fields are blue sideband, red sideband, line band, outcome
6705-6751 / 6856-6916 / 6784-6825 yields -0.05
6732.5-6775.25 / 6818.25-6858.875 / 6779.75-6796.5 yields 0.03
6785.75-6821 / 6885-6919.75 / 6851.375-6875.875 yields 0.01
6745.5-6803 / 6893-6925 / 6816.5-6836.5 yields -0.01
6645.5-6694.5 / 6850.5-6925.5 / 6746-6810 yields 0.01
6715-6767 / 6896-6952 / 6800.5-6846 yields -0.04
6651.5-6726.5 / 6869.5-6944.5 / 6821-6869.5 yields 0.01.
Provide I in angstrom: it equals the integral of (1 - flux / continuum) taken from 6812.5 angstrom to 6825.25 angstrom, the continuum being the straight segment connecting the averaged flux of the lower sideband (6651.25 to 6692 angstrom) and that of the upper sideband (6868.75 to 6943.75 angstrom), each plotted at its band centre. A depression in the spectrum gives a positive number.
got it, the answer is 0.32 angstrom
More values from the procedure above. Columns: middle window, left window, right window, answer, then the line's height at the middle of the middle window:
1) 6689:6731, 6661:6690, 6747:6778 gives 4.5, 144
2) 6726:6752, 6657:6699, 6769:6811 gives 1.1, 144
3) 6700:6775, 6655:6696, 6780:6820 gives 4.7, 145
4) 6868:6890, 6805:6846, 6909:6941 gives -0.1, 146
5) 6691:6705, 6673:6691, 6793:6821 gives 0.3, 143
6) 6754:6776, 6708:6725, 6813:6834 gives -2.2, 130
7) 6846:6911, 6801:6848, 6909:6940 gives 0.5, 146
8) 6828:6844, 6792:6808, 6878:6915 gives 0.1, 148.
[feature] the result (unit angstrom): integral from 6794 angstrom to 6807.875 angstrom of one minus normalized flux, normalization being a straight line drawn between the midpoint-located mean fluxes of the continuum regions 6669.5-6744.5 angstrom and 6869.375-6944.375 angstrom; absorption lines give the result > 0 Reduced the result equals -1.0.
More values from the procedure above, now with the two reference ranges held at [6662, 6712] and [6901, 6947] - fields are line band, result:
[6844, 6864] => 0.5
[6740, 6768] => 0.4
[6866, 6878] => 0.0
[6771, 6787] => 0.7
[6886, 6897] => 0.3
